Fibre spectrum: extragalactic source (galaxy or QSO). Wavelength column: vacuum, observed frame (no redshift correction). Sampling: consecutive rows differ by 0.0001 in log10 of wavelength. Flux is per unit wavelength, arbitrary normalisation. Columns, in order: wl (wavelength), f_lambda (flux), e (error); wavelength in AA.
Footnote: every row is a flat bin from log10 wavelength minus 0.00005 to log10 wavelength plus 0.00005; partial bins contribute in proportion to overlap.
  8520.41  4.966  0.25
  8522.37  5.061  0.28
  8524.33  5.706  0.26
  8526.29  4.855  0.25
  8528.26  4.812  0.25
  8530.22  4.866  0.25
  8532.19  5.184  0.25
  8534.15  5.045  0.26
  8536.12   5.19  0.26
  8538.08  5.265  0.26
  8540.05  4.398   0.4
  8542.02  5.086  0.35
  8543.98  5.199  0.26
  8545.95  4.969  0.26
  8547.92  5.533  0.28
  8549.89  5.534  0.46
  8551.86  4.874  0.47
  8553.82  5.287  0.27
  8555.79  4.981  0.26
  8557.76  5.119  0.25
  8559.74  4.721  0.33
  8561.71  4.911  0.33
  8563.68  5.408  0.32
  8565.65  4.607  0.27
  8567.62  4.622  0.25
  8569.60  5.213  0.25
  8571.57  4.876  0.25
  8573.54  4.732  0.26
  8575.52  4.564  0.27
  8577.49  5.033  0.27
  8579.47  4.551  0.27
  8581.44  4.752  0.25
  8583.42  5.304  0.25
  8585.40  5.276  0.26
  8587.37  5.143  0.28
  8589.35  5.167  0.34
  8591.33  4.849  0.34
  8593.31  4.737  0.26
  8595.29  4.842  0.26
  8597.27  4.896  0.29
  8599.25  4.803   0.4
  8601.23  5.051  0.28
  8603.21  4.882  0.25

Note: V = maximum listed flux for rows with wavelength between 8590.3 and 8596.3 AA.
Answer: 4.849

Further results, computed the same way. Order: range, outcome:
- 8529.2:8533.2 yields 5.184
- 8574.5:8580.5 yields 5.033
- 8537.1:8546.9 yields 5.265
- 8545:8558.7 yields 5.534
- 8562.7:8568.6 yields 5.408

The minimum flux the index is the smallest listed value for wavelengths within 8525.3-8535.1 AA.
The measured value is 4.812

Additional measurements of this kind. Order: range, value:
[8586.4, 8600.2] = 4.737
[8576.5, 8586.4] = 4.551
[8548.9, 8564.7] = 4.721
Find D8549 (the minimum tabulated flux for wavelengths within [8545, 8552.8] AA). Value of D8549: 4.874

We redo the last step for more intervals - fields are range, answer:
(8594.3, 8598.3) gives 4.842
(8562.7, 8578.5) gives 4.564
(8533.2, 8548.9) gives 4.398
